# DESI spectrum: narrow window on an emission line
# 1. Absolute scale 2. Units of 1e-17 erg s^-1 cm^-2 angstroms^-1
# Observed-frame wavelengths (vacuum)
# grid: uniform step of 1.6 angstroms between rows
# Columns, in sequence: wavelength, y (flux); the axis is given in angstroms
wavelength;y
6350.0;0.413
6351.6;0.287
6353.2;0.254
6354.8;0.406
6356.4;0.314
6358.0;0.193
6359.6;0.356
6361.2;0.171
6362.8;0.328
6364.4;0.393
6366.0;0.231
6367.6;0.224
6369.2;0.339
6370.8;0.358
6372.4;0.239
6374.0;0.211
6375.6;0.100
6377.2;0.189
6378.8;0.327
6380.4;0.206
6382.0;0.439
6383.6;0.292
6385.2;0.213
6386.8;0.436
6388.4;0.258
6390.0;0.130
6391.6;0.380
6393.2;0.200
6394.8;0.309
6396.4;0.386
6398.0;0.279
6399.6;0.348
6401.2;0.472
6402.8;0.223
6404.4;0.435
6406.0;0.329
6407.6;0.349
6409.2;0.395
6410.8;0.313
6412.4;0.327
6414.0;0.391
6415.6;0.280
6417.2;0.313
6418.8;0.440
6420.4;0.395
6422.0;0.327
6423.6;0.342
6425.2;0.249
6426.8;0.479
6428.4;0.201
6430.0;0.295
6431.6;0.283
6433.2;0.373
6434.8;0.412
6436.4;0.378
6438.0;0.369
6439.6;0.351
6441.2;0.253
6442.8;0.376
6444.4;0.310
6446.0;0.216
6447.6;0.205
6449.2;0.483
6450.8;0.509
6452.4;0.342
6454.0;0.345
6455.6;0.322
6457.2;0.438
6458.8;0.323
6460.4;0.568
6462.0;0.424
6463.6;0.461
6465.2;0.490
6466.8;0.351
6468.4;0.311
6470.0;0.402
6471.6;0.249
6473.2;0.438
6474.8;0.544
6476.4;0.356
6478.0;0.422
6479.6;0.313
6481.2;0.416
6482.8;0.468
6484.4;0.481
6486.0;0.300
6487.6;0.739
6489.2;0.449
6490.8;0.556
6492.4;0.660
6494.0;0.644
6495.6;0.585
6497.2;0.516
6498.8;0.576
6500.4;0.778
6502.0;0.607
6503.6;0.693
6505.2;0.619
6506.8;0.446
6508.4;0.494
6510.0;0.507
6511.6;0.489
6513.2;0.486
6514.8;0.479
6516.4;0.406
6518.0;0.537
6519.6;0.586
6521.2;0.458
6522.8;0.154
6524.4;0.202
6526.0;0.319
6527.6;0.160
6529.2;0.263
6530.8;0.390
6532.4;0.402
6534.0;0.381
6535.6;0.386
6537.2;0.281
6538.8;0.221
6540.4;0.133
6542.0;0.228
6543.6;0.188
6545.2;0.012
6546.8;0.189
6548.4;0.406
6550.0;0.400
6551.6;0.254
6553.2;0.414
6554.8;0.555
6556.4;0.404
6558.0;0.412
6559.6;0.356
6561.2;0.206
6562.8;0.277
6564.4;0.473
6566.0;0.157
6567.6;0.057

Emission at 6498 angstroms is C III]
